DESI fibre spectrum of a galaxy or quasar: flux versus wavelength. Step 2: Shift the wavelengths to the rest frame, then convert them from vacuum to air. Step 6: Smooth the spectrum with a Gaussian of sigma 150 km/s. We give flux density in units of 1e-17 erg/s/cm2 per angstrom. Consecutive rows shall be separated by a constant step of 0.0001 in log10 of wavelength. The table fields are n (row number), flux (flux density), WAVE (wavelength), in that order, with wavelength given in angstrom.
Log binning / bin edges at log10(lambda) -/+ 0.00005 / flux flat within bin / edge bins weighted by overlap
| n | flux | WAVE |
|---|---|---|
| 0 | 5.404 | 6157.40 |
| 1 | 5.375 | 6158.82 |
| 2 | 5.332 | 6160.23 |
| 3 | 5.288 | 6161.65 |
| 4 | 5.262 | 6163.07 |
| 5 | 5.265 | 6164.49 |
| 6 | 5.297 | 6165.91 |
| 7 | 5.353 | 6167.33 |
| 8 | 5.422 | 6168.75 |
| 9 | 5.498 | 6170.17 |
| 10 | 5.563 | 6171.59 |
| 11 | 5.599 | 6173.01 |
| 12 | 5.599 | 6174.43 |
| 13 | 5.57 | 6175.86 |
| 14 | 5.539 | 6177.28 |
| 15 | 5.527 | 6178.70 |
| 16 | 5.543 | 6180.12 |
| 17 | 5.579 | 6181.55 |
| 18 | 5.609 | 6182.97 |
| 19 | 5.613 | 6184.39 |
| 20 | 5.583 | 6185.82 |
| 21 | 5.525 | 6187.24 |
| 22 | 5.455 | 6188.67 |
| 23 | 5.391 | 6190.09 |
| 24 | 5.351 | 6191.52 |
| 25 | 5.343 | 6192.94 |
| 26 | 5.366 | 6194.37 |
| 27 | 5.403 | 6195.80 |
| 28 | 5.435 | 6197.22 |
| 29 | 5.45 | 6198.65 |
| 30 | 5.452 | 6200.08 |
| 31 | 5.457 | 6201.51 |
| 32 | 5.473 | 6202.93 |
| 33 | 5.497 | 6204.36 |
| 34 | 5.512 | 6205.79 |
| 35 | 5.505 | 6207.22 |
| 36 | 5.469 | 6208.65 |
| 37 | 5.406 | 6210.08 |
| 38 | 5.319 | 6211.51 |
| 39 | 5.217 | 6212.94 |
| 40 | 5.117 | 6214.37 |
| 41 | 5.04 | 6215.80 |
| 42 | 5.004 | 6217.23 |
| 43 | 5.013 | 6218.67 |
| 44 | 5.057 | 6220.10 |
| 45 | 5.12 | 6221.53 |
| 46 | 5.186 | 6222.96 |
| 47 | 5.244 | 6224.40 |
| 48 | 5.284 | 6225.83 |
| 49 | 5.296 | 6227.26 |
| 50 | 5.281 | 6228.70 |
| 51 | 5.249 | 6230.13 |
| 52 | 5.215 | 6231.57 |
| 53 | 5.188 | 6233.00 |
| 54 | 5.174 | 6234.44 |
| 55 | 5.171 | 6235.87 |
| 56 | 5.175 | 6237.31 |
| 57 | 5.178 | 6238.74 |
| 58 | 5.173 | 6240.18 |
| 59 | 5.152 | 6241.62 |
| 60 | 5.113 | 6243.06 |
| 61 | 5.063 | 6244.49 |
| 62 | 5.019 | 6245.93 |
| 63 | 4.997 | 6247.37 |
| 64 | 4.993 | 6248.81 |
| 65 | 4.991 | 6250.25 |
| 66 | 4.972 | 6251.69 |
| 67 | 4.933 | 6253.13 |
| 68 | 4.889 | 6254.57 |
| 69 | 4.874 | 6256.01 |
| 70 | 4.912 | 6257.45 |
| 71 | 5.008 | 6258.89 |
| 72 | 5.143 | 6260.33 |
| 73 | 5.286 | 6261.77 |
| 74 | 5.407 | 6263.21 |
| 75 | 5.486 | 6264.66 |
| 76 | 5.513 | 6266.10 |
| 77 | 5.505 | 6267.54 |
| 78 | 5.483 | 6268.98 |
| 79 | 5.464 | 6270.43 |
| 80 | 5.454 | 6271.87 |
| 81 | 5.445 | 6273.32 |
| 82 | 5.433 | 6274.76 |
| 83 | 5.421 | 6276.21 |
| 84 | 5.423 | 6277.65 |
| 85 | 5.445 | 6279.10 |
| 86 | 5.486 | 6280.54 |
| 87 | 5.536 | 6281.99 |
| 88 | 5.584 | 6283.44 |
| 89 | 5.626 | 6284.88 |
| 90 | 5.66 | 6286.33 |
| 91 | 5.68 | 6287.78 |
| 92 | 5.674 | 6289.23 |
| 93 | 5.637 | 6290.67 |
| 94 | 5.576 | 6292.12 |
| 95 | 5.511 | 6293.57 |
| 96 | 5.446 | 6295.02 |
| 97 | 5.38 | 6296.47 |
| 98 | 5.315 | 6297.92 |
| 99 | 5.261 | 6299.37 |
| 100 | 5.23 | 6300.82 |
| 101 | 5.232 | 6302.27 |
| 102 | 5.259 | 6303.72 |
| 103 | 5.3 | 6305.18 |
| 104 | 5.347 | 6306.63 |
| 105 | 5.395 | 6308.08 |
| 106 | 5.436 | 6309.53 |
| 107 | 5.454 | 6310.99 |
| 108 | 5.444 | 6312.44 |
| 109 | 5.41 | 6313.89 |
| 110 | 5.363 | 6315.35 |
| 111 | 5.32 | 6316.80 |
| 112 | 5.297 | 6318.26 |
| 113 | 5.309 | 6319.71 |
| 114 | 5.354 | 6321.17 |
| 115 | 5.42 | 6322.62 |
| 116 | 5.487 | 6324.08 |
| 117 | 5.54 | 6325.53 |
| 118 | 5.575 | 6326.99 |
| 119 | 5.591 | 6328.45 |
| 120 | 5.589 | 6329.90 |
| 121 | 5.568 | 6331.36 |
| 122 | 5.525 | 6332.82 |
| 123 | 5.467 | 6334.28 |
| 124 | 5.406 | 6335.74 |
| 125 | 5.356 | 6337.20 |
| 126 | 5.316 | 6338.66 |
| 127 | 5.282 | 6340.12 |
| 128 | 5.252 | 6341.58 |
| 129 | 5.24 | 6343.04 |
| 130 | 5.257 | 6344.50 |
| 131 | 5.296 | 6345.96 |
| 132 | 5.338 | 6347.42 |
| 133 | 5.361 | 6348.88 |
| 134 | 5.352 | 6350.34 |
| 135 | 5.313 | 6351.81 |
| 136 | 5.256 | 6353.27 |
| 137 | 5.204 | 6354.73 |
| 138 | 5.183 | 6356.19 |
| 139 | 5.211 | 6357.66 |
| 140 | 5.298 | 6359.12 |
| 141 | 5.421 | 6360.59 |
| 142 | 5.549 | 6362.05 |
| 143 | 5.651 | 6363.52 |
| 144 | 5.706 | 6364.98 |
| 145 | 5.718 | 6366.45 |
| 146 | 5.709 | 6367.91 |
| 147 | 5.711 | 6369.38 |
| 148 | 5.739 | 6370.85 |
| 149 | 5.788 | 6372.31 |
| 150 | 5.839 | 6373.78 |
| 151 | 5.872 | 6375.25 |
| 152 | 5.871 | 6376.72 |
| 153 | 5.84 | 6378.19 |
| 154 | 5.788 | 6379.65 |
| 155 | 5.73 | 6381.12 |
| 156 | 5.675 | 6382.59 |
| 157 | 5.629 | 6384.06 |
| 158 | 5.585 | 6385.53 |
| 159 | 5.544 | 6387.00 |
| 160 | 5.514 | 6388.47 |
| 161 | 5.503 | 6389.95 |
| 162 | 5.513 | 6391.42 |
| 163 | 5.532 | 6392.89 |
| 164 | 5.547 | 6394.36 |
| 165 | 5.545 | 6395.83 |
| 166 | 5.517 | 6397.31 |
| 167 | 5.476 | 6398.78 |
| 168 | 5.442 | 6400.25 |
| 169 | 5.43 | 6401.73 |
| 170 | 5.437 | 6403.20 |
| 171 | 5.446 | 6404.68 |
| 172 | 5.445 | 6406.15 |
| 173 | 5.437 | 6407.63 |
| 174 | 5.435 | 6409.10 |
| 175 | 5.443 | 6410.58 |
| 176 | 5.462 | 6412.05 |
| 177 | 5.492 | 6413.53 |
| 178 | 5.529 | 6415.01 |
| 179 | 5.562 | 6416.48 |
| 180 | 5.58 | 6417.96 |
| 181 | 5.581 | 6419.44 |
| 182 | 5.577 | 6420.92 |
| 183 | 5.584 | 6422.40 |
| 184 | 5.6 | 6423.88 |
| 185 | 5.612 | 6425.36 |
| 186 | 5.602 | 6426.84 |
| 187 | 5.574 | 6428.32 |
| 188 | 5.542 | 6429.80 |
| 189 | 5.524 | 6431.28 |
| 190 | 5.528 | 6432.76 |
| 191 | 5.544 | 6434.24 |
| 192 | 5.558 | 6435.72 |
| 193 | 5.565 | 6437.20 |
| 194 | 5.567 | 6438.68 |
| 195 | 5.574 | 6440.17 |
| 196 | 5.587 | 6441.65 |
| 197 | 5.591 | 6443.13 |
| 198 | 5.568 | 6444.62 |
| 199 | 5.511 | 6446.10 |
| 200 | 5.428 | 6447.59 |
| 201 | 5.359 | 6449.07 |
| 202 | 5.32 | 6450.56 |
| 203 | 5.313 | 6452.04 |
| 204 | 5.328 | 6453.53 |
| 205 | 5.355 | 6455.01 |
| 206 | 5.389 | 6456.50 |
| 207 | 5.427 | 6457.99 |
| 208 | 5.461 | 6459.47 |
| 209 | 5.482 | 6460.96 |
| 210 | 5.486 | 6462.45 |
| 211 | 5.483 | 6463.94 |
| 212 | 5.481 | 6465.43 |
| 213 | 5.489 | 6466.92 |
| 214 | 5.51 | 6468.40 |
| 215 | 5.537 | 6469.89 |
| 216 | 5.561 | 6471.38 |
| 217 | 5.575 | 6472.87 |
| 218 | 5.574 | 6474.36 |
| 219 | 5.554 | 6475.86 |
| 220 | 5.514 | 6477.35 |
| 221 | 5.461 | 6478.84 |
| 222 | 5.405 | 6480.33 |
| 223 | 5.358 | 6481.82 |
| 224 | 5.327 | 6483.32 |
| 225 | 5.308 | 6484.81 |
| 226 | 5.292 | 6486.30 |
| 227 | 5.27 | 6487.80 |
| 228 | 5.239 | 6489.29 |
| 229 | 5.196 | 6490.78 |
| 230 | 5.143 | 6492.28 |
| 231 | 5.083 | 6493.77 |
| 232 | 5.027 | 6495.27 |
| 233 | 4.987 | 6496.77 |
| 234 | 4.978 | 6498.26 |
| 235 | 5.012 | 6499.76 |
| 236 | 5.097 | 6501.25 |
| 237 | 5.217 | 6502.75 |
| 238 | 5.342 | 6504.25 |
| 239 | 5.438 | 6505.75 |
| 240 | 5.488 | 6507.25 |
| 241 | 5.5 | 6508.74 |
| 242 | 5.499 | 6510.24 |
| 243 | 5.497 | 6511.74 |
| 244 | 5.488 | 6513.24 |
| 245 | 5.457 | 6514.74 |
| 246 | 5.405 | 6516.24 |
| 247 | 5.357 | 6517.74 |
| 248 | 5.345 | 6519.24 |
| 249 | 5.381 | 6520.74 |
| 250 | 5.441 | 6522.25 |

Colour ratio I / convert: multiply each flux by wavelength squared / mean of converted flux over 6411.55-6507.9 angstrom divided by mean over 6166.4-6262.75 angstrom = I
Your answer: 1.11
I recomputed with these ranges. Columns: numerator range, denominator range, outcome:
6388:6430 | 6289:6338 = 1.05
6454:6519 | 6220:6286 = 1.10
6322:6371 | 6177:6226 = 1.06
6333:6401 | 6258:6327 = 1.04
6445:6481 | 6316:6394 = 1.03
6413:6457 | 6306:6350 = 1.06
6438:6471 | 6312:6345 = 1.05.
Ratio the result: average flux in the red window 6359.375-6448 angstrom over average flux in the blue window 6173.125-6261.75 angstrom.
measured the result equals 1.06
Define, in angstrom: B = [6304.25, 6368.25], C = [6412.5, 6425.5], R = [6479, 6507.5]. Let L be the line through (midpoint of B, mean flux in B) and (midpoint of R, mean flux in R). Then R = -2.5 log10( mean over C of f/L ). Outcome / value -0.051 mag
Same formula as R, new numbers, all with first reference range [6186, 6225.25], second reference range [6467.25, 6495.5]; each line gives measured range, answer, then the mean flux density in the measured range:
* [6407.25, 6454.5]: -0.03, 5.52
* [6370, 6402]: -0.05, 5.64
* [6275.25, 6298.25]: -0.04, 5.53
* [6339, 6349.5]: 0.01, 5.29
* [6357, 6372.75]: -0.05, 5.59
